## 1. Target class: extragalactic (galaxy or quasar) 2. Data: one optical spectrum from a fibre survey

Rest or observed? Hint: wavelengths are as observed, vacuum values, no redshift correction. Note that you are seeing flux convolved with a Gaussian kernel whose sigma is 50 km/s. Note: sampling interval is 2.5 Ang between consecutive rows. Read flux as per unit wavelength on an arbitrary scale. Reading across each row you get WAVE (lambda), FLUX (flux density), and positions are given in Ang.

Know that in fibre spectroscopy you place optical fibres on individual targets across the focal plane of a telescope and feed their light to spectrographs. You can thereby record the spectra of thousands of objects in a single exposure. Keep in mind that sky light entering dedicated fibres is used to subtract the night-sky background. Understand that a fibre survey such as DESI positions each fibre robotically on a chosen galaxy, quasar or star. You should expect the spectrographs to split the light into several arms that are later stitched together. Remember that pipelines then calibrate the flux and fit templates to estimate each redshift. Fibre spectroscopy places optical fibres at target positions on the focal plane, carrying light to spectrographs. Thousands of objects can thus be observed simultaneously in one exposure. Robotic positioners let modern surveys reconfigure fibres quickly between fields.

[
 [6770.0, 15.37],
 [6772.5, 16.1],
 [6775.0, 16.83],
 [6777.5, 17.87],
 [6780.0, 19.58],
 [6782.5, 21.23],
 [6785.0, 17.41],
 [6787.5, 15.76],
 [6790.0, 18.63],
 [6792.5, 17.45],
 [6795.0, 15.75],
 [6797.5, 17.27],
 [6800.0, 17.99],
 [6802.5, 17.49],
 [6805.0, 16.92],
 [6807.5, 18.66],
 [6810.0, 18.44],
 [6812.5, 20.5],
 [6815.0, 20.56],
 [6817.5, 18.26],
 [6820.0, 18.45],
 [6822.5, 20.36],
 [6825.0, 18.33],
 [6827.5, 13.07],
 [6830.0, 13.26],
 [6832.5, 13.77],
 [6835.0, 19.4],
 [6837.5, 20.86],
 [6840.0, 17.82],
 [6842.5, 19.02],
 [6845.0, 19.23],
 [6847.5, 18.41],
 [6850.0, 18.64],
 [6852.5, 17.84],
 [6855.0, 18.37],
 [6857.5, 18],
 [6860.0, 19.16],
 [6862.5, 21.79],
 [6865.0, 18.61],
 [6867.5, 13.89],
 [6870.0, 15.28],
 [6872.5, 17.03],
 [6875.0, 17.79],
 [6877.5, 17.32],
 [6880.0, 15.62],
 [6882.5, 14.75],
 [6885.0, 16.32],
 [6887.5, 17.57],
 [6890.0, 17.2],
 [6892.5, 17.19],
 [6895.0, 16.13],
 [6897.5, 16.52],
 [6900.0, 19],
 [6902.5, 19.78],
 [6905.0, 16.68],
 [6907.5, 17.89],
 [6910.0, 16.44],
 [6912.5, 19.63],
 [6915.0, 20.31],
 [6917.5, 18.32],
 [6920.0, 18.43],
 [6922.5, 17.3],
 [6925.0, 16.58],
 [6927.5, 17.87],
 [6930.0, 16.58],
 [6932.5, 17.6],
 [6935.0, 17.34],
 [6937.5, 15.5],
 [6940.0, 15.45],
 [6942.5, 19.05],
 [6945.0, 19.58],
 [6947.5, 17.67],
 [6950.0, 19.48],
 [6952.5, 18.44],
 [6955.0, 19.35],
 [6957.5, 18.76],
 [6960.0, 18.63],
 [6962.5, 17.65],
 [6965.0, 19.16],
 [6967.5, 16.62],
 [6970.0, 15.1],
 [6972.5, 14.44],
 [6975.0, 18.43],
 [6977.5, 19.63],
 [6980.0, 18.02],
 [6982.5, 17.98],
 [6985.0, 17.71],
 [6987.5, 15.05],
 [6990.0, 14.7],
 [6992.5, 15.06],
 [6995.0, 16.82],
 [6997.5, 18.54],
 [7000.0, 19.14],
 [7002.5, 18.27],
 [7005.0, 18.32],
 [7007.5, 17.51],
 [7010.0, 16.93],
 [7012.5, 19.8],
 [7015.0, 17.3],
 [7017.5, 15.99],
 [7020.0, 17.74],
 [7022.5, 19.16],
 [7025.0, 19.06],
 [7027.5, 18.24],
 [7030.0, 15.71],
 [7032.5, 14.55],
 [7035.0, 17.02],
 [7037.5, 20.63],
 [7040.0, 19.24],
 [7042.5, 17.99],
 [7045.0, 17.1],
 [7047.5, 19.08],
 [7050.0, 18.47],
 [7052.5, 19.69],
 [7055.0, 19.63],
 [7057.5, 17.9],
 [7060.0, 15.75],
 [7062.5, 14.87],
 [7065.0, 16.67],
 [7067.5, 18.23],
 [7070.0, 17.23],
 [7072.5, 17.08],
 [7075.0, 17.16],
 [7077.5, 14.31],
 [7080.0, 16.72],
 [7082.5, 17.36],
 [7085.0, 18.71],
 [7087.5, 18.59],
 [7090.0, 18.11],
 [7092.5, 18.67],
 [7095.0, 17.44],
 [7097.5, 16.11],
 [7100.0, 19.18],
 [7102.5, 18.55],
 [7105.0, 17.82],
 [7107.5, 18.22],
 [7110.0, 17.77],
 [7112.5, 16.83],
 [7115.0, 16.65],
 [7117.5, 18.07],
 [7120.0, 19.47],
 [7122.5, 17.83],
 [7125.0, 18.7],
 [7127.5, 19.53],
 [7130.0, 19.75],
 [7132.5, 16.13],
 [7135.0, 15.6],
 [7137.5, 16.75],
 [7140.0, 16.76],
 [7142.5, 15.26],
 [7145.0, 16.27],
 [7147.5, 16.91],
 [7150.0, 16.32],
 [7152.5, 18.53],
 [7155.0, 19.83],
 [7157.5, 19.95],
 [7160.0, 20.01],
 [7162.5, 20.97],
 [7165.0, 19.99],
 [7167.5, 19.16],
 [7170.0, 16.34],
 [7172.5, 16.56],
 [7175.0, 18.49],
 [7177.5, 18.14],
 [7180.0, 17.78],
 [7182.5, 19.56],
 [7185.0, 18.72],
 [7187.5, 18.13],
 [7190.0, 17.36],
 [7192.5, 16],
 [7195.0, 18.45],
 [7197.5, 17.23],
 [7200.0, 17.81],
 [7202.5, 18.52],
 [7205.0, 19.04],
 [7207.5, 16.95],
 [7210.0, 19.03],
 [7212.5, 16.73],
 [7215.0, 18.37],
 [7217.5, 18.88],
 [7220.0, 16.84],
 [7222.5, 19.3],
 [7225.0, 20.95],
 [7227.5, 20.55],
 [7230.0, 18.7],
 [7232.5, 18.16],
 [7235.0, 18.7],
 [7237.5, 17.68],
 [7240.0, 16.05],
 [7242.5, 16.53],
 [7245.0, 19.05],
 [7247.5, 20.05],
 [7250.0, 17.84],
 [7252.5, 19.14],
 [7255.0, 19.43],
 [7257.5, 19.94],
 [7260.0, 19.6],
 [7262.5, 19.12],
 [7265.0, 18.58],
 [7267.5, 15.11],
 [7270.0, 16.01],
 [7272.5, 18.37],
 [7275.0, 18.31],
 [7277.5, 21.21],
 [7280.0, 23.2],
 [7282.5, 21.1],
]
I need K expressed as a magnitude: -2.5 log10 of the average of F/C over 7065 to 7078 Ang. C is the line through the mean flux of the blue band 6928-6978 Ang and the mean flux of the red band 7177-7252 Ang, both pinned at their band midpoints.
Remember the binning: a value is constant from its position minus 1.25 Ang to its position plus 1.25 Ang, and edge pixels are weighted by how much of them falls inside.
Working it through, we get 0.063 mag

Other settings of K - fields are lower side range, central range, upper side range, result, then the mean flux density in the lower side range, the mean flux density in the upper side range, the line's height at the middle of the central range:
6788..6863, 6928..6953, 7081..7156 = 0.02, 18.1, 17.7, 17.9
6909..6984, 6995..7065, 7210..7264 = 0.01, 17.8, 18.7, 18.1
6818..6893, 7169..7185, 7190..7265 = 0.02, 17.5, 18.4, 18.3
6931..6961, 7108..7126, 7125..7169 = 0.01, 18.1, 18.1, 18.1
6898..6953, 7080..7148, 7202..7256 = 0.04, 17.9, 18.5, 18.3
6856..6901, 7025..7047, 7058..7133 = -0.01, 17.2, 17.6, 17.5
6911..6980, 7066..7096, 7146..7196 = 0.04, 17.9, 18.3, 18.2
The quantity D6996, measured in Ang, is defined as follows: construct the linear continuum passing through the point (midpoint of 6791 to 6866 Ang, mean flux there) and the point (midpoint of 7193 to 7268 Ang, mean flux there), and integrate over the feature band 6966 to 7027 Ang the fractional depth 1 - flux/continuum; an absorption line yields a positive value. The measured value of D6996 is 2.8 Ang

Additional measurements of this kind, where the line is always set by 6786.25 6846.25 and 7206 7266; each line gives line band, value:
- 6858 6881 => 0.61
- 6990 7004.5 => 0.63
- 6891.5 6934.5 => 0.50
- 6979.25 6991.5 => 1.02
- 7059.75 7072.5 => 1.12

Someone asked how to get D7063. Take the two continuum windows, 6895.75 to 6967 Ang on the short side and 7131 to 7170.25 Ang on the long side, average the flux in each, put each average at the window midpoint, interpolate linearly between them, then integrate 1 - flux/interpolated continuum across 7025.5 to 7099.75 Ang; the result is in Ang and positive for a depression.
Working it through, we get 1.4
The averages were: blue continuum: 18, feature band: 17.6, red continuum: 17.8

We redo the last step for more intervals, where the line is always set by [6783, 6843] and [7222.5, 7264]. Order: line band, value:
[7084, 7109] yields 0.47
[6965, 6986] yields 0.95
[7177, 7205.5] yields 1.05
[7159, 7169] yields -0.69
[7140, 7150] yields 1.27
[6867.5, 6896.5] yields 2.40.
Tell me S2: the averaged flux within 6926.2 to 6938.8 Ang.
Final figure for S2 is 17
